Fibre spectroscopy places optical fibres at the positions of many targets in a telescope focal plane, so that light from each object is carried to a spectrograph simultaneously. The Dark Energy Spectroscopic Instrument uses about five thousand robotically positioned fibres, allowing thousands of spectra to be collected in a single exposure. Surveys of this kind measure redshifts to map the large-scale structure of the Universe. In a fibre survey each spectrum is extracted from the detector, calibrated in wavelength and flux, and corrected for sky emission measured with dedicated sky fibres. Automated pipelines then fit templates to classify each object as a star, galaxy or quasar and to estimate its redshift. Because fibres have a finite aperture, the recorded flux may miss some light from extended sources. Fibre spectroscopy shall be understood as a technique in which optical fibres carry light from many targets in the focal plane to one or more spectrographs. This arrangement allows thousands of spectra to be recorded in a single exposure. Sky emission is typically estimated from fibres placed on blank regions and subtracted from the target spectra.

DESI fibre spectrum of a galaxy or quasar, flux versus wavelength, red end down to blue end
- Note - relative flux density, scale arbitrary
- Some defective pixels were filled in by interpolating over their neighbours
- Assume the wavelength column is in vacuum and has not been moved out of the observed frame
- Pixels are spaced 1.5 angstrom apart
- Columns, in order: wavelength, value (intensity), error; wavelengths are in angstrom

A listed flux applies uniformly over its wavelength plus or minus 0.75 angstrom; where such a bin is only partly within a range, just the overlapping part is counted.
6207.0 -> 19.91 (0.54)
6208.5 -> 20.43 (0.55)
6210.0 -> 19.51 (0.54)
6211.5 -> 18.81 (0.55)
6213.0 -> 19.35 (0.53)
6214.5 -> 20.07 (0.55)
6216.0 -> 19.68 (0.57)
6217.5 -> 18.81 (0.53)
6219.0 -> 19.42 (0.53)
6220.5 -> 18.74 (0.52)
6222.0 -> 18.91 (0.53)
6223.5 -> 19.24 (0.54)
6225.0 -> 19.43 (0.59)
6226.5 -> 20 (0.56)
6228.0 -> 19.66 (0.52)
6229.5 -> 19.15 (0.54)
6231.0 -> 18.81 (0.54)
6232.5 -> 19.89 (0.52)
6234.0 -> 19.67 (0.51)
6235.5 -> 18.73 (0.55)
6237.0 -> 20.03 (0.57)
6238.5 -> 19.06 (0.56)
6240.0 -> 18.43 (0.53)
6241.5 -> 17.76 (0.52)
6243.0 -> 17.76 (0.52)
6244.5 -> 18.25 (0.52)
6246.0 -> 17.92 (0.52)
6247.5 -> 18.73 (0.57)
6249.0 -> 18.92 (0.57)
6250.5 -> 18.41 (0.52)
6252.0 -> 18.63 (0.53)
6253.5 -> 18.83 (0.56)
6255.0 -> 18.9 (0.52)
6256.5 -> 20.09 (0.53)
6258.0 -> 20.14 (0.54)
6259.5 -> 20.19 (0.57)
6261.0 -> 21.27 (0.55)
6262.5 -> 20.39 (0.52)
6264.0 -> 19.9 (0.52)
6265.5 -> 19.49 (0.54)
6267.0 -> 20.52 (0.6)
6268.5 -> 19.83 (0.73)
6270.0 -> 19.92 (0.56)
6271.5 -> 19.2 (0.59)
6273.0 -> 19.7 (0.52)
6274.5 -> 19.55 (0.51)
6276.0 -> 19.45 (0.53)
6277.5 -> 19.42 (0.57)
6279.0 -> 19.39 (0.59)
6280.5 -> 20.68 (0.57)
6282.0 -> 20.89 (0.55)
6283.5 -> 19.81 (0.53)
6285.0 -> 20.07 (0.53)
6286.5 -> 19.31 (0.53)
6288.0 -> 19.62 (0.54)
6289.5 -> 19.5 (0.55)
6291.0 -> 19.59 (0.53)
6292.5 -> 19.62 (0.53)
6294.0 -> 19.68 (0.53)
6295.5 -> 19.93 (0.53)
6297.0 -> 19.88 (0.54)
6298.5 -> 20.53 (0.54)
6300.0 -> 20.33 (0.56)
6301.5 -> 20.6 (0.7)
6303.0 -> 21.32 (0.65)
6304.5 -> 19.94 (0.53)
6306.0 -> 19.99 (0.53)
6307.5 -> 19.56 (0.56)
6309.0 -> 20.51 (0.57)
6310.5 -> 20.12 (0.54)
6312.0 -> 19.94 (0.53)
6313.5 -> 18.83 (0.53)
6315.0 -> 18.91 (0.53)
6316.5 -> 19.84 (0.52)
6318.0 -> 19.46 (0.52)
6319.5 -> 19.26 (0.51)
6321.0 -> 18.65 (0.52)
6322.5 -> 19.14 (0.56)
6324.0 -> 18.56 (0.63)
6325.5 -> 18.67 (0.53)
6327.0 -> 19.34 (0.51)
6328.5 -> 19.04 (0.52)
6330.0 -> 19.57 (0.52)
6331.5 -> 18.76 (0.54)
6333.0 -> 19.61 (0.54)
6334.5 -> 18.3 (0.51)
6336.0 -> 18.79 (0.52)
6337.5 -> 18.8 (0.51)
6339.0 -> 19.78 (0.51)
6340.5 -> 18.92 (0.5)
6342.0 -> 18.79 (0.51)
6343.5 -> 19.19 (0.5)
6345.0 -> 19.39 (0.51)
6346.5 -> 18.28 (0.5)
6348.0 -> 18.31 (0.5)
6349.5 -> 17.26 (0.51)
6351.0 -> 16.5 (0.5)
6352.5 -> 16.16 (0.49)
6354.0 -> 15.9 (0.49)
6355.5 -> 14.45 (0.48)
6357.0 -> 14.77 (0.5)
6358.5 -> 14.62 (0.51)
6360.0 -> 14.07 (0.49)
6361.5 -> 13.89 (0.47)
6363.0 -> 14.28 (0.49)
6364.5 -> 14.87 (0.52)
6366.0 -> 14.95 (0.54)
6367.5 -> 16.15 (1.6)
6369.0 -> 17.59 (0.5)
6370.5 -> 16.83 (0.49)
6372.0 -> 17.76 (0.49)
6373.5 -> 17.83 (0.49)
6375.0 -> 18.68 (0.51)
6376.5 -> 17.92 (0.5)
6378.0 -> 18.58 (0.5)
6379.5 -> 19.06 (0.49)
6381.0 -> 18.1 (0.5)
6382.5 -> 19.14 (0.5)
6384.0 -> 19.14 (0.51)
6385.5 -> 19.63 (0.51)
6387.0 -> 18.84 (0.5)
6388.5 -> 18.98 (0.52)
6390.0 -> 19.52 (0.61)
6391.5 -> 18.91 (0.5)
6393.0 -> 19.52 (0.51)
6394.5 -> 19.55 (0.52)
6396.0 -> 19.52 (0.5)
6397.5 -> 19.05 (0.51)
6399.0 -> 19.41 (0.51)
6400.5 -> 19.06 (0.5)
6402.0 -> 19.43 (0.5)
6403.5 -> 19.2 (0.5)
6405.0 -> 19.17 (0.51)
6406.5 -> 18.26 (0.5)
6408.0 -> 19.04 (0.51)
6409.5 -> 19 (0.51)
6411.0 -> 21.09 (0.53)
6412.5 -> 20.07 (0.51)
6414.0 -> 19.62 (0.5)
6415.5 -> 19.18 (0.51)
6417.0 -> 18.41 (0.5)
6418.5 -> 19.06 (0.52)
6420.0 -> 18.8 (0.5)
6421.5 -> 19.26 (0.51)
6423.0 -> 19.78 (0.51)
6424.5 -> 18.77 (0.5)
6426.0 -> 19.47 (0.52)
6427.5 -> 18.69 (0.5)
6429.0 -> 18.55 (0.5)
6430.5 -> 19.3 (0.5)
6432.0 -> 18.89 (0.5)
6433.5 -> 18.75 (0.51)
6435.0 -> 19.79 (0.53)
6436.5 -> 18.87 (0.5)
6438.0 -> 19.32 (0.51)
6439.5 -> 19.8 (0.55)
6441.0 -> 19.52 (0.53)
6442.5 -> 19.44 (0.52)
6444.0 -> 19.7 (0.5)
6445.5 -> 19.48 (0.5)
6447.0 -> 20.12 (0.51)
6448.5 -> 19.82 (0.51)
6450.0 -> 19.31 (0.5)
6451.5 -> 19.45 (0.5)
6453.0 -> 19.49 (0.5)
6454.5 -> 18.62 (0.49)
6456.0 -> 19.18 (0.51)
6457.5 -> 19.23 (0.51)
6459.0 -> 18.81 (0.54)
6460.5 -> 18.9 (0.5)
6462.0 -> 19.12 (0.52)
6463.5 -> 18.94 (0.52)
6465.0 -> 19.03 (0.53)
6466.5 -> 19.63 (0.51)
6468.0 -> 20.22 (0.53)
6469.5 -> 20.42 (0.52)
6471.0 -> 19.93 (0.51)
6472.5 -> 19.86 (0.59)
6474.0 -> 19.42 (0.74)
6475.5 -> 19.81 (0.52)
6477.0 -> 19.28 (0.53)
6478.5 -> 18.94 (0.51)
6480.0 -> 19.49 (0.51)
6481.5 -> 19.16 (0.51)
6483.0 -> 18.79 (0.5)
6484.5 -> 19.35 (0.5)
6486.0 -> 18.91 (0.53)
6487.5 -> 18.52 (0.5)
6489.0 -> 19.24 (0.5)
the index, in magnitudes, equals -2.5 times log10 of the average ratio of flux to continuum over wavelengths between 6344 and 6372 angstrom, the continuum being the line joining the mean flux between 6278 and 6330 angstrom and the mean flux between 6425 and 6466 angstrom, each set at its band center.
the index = 0.21 mag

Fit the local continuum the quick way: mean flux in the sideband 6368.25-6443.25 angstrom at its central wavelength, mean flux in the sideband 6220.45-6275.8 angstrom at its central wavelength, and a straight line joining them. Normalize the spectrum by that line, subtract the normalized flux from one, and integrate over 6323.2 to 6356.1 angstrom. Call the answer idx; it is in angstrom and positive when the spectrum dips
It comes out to 1.4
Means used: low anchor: 19.3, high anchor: 19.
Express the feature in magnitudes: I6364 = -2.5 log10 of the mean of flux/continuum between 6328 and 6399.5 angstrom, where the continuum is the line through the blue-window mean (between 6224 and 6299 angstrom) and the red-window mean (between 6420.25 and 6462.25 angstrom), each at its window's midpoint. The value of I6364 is 0.09 mag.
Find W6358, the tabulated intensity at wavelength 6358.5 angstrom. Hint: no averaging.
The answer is 14.62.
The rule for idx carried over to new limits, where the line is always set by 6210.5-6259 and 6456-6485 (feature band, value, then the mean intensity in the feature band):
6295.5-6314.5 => -0.9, 20.1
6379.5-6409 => 0.2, 19.1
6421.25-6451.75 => 0.0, 19.3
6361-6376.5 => 2.3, 16.4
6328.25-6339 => 0.1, 19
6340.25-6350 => 0.3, 18.6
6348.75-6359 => 1.9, 15.7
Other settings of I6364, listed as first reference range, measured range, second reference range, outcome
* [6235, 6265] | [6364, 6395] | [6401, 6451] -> 0.062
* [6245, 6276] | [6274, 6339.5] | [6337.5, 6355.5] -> -0.054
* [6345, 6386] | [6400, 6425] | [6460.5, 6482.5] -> -0.071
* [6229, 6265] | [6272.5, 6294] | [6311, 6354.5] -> -0.044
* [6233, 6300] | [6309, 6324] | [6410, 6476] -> 0.006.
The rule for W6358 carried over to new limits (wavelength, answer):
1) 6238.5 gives 19.06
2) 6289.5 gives 19.5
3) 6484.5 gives 19.35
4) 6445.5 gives 19.48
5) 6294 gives 19.68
